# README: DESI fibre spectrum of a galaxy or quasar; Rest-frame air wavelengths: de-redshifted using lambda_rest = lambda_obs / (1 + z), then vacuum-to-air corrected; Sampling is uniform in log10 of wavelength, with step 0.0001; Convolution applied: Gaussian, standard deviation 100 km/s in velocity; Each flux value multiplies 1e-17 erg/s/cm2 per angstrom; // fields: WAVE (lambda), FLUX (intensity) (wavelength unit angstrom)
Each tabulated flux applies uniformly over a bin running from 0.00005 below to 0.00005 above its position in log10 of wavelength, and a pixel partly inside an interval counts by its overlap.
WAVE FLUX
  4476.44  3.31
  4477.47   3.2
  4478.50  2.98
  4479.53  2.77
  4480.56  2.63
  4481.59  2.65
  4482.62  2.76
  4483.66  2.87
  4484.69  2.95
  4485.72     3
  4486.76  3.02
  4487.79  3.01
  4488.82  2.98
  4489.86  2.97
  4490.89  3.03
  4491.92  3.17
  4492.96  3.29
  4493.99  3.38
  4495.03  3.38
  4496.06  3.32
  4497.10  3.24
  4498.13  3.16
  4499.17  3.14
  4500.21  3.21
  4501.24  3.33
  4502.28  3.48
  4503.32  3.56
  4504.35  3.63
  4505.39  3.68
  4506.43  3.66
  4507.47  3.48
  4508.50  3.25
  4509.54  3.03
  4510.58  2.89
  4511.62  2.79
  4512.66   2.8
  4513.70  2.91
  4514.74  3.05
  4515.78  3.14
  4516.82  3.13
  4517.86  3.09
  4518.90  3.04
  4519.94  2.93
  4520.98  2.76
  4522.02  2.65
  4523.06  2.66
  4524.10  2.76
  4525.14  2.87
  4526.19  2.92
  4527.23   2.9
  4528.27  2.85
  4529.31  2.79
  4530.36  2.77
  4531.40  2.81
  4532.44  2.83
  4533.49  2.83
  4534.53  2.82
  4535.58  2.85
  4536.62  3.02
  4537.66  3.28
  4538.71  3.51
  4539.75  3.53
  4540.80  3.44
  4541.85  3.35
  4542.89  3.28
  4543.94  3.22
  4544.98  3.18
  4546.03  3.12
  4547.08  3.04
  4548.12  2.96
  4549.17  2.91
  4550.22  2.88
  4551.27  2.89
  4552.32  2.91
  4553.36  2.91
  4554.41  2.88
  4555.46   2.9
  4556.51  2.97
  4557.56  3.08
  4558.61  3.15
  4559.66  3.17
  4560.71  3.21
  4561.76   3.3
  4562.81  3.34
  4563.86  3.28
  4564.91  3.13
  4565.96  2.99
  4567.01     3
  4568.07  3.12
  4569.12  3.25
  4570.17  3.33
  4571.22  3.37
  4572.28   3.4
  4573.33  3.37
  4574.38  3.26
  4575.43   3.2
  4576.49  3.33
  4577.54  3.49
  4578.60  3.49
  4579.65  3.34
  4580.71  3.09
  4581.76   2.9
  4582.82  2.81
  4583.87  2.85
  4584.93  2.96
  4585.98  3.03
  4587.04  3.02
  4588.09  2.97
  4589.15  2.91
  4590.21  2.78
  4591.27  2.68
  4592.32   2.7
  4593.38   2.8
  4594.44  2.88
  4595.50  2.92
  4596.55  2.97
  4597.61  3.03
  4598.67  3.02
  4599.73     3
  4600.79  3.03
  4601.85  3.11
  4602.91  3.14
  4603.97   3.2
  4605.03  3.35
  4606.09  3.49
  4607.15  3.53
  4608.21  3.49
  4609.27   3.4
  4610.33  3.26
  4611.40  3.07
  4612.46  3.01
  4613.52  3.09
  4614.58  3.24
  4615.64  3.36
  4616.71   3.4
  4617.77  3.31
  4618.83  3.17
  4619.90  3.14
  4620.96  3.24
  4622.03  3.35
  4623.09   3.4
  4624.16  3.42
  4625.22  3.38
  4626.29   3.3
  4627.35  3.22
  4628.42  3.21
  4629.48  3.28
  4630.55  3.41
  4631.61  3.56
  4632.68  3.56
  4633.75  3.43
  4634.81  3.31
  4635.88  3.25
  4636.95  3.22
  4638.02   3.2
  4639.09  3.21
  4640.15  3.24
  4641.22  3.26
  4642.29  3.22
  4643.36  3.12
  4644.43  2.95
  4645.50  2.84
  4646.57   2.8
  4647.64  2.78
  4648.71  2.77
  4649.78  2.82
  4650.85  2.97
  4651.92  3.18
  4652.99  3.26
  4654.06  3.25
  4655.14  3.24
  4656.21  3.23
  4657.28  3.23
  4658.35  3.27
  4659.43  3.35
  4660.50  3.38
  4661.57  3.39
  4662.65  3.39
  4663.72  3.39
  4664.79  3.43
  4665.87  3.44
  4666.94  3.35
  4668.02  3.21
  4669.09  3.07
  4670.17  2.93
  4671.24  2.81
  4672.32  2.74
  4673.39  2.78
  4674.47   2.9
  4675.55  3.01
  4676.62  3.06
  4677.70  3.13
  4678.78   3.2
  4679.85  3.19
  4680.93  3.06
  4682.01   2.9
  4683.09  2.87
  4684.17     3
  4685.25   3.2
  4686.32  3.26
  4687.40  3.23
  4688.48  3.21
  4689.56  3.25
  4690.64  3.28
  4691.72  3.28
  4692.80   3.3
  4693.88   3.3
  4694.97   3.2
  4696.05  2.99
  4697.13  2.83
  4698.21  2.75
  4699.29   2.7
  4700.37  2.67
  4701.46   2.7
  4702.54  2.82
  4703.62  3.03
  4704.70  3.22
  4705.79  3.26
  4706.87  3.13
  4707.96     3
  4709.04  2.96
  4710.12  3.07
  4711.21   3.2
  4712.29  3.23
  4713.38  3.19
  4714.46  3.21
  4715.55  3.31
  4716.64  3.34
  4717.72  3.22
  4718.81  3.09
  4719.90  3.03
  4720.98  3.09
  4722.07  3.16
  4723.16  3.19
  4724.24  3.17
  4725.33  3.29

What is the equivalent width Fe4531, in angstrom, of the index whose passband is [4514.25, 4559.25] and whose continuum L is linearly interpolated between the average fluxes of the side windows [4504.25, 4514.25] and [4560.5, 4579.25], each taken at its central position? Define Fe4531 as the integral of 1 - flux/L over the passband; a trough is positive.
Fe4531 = 3.22 angstrom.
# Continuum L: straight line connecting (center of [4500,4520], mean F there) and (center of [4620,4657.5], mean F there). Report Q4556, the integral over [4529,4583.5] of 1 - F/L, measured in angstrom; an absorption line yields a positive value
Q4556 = 1.5 angstrom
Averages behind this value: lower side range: 3.21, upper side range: 3.2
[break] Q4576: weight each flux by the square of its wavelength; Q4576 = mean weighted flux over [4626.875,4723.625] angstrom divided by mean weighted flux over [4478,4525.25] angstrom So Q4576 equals 1.10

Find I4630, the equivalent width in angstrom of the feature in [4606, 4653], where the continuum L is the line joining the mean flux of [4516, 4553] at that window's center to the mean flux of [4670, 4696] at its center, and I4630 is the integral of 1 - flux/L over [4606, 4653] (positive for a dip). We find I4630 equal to -2.6 angstrom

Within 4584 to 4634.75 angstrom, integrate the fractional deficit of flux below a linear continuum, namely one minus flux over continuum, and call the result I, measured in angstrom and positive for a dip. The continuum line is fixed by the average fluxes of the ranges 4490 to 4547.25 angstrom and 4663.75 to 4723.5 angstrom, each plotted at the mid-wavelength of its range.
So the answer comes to -1.2 angstrom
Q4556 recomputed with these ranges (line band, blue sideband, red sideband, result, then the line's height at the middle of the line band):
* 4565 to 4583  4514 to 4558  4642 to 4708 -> -1.2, 3.02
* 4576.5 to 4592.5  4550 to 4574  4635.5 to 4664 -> 0.6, 3.13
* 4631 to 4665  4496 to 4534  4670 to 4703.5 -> -1.9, 3.03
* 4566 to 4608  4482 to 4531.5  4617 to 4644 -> 1.4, 3.22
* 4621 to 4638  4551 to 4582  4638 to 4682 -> -1.1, 3.14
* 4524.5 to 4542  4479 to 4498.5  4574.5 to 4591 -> 0.2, 3.05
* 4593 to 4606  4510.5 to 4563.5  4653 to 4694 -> 0.1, 3.08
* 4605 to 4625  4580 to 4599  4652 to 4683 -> -2.1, 2.99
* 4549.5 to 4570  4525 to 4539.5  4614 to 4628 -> -0.1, 3.06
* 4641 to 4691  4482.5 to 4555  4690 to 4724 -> -0.5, 3.09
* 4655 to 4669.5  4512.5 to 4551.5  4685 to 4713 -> -1.2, 3.06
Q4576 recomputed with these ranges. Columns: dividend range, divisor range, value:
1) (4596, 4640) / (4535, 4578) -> 1.06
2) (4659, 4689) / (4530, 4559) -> 1.09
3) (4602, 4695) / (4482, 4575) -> 1.09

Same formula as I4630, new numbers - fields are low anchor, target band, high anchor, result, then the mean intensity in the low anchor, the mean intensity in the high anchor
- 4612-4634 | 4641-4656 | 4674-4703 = 0.81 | 3.31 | 3.05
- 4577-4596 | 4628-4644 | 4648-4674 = -1.03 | 2.98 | 3.16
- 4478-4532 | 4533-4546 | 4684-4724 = -0.56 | 3.05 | 3.11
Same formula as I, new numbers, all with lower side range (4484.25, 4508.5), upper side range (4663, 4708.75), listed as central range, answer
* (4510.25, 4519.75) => 0.8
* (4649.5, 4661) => -0.4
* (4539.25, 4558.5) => 0.8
